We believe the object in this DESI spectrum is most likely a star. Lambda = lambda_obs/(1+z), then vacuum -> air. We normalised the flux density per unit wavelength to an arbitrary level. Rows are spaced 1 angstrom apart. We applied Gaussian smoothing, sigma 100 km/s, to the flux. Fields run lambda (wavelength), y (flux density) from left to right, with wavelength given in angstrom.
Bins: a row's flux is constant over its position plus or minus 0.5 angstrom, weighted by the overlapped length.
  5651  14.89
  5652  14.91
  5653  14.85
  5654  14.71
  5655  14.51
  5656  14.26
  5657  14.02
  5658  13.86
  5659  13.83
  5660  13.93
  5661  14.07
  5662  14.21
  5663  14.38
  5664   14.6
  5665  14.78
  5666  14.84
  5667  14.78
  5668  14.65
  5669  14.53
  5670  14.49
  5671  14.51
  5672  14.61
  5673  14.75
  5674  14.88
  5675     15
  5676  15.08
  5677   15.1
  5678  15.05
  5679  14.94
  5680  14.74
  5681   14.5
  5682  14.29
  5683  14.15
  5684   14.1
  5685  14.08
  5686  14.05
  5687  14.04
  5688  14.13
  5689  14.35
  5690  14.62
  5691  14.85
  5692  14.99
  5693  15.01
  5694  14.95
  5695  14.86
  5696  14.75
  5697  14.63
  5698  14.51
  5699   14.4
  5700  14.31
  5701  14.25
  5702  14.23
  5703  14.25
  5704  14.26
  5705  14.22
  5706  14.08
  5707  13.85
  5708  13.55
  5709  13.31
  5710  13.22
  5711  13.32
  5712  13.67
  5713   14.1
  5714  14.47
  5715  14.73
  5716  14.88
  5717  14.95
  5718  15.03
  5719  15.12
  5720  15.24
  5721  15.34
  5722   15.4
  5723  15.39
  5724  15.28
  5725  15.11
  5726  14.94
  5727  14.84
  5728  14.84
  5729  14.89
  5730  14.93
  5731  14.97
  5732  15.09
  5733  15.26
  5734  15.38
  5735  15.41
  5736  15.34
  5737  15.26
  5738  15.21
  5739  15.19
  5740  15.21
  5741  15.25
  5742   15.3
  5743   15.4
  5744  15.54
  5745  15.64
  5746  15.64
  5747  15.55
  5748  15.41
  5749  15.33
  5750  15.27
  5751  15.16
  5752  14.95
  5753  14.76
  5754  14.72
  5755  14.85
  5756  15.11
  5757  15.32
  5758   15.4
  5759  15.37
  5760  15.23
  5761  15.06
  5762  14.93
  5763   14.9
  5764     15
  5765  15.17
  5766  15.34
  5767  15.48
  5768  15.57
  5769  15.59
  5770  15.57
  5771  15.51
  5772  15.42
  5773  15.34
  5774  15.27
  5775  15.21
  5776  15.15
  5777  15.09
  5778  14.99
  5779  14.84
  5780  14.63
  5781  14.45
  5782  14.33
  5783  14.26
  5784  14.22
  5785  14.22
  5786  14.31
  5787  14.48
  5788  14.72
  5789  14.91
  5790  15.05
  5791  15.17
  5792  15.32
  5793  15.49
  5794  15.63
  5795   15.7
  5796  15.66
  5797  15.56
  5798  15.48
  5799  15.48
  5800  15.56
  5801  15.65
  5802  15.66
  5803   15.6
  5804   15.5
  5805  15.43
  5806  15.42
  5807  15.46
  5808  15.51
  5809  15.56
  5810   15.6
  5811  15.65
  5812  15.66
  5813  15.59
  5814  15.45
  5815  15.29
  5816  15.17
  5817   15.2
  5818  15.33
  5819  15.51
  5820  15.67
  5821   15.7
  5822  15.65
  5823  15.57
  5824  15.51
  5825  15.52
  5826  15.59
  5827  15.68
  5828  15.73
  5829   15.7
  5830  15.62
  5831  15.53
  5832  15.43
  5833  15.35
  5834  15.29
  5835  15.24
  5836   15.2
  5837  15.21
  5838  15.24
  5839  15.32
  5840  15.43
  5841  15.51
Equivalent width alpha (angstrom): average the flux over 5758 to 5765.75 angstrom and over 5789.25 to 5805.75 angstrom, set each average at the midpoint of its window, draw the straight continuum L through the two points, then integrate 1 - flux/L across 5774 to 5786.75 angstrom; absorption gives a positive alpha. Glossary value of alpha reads 0.5 angstrom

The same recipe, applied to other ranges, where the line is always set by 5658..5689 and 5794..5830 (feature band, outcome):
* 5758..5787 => 0.4 angstrom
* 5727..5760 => -0.4 angstrom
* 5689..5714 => 0.7 angstrom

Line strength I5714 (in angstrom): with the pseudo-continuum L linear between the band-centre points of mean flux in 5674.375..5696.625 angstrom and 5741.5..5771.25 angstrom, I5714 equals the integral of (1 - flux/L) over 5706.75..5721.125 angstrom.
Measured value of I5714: 0.6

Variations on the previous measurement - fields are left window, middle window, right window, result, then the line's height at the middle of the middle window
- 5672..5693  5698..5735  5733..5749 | 1.1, 15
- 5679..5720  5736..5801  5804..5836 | -0.7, 15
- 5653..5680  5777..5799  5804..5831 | 0.6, 15.3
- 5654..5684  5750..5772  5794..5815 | 0.0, 15.2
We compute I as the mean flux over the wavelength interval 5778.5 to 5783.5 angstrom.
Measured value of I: 14.5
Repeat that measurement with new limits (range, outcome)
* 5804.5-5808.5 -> 15.5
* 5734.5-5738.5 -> 15.3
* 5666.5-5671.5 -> 14.6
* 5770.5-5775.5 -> 15.3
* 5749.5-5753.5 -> 15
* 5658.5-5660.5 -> 13.9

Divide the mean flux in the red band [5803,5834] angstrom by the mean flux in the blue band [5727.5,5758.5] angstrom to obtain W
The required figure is 1.0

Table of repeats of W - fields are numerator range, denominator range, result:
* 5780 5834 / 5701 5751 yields 1.03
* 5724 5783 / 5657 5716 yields 1.05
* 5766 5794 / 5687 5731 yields 1.03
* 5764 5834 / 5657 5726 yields 1.06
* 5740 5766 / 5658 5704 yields 1.05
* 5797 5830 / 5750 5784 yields 1.03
